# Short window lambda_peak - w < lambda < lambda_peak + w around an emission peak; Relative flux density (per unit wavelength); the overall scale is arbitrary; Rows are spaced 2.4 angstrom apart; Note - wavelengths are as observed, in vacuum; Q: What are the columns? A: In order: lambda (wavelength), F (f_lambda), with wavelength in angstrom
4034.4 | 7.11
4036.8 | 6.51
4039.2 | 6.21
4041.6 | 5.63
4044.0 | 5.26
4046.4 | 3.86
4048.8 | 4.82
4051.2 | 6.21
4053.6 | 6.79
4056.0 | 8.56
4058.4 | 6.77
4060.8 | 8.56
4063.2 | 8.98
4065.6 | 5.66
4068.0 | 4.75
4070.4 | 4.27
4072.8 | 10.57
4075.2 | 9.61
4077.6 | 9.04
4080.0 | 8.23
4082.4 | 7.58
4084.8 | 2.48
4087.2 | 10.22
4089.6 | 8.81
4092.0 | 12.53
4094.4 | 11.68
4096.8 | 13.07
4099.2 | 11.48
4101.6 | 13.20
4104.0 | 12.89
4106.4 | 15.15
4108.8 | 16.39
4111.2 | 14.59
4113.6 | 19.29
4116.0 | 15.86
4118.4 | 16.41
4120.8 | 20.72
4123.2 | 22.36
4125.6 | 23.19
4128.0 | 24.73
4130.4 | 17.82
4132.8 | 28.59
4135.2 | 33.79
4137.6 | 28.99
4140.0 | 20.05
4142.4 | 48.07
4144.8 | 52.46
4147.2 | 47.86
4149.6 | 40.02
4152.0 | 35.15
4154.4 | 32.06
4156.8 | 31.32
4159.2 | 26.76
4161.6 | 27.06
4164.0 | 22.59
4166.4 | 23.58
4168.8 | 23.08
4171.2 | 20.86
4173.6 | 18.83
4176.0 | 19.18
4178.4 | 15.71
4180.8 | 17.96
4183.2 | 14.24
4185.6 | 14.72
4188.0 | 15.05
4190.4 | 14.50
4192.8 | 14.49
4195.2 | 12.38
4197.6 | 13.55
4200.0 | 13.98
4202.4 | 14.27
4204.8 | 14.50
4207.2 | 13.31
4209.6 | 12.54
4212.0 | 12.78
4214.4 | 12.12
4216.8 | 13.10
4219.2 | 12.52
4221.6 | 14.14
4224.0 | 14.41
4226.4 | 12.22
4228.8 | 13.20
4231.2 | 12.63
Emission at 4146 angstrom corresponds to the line Lyman alpha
